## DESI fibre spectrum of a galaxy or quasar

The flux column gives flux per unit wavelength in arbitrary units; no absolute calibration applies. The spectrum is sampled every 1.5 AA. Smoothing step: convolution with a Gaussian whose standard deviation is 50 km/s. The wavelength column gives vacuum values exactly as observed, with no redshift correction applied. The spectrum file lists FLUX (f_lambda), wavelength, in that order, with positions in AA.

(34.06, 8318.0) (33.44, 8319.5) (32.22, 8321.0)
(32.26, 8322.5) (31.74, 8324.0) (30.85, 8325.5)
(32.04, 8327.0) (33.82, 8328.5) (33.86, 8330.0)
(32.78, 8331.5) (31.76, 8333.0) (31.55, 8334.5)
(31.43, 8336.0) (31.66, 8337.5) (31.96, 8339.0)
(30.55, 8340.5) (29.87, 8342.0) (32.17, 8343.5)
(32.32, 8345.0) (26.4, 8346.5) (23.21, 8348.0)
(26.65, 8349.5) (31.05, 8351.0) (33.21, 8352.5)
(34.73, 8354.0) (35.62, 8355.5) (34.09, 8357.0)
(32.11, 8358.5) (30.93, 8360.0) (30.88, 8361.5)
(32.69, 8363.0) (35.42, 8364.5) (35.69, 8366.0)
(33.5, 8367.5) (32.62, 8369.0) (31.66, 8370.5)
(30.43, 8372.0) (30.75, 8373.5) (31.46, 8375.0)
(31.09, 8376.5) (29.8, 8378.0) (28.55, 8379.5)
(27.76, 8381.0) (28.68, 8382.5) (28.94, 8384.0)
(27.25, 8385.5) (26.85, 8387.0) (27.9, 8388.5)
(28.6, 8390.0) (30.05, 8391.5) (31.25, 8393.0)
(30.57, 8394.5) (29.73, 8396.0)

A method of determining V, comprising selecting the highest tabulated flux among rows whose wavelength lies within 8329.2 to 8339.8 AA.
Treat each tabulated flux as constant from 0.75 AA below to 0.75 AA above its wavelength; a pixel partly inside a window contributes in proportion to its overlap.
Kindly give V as 33.86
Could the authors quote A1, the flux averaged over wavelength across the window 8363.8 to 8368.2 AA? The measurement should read 34.9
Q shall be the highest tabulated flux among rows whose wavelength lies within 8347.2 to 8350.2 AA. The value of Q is 26.65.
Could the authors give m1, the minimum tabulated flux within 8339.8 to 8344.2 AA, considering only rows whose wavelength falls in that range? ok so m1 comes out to 29.87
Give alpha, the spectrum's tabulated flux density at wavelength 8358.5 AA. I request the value 32.11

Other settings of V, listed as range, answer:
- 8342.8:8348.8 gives 32.32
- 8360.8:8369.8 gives 35.69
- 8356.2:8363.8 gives 34.09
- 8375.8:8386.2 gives 31.09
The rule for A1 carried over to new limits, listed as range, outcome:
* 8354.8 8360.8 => 33.1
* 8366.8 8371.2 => 32.6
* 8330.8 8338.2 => 31.8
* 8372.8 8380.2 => 30.3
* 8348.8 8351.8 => 29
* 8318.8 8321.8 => 32.8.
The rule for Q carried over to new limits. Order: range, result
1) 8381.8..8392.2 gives 30.05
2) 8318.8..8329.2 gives 33.82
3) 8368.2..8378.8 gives 32.62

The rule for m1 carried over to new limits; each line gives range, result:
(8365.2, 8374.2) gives 30.43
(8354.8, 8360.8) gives 30.93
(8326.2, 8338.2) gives 31.43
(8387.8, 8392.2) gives 27.9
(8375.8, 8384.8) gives 27.76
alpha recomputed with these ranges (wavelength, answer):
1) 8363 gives 32.69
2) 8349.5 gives 26.65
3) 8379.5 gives 28.55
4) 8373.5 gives 30.75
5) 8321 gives 32.22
